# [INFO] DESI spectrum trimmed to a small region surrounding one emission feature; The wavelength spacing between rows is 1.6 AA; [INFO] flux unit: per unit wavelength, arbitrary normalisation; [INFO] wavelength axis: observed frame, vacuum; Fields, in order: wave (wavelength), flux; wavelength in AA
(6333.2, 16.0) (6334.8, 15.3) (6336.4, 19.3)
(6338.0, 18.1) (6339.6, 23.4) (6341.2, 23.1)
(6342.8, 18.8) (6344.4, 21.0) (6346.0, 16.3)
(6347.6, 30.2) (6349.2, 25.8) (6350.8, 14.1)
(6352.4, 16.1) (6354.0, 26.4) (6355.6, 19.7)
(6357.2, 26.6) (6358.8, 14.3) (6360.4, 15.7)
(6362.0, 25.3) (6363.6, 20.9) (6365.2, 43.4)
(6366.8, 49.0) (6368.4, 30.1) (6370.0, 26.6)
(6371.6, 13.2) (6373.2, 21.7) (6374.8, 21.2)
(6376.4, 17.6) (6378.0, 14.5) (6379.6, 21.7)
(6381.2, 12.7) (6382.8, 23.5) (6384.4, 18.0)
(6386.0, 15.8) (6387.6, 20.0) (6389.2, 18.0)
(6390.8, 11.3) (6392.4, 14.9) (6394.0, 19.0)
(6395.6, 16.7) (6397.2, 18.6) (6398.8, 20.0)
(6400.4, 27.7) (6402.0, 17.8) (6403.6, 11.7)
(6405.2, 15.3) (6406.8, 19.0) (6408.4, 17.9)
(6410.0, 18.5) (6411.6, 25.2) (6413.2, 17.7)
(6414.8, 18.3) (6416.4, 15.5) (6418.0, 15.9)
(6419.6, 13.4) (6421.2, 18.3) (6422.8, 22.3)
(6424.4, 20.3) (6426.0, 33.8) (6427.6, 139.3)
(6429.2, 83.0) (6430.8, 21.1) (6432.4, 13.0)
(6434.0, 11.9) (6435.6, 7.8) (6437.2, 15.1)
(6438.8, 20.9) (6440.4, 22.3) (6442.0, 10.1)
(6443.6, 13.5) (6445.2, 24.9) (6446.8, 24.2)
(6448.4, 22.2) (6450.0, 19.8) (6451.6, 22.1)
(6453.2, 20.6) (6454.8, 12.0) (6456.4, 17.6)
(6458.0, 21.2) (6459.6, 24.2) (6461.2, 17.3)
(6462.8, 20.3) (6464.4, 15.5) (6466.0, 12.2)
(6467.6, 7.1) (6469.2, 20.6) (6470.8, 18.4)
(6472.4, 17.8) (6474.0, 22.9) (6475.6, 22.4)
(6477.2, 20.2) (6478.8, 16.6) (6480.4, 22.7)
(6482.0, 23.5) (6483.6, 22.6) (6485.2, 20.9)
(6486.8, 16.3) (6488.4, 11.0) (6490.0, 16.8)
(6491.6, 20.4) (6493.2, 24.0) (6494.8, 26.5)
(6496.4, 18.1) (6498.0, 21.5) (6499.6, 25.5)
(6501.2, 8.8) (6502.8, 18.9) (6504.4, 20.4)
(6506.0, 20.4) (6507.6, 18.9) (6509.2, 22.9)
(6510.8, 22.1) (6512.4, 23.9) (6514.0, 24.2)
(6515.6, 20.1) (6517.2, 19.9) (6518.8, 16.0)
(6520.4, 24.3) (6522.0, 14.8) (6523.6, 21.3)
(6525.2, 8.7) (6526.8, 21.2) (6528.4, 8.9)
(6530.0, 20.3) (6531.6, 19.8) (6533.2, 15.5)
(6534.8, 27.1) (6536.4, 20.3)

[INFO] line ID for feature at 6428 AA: [O III] 5007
